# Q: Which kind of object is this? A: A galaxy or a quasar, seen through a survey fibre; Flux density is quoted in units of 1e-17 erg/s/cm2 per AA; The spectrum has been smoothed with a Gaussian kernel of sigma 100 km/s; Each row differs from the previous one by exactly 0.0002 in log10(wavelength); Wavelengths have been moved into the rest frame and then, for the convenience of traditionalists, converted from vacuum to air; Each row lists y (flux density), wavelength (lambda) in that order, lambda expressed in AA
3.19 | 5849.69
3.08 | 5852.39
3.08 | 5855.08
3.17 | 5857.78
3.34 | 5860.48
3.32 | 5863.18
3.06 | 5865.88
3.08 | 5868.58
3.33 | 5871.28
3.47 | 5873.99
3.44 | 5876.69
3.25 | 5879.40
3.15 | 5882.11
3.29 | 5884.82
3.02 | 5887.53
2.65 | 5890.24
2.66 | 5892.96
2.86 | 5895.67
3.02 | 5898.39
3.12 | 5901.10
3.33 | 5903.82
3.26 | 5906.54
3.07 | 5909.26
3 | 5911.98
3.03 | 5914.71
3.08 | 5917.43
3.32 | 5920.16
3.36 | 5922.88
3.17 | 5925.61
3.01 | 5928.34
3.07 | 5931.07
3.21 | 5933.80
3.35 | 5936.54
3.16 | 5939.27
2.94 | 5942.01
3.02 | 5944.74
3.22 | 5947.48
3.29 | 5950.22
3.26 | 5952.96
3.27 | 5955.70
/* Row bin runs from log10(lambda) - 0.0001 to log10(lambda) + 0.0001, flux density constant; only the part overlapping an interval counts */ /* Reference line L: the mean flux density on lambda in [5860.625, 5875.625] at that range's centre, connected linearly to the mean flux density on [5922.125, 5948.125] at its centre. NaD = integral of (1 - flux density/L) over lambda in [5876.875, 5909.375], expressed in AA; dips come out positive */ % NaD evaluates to 1.5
